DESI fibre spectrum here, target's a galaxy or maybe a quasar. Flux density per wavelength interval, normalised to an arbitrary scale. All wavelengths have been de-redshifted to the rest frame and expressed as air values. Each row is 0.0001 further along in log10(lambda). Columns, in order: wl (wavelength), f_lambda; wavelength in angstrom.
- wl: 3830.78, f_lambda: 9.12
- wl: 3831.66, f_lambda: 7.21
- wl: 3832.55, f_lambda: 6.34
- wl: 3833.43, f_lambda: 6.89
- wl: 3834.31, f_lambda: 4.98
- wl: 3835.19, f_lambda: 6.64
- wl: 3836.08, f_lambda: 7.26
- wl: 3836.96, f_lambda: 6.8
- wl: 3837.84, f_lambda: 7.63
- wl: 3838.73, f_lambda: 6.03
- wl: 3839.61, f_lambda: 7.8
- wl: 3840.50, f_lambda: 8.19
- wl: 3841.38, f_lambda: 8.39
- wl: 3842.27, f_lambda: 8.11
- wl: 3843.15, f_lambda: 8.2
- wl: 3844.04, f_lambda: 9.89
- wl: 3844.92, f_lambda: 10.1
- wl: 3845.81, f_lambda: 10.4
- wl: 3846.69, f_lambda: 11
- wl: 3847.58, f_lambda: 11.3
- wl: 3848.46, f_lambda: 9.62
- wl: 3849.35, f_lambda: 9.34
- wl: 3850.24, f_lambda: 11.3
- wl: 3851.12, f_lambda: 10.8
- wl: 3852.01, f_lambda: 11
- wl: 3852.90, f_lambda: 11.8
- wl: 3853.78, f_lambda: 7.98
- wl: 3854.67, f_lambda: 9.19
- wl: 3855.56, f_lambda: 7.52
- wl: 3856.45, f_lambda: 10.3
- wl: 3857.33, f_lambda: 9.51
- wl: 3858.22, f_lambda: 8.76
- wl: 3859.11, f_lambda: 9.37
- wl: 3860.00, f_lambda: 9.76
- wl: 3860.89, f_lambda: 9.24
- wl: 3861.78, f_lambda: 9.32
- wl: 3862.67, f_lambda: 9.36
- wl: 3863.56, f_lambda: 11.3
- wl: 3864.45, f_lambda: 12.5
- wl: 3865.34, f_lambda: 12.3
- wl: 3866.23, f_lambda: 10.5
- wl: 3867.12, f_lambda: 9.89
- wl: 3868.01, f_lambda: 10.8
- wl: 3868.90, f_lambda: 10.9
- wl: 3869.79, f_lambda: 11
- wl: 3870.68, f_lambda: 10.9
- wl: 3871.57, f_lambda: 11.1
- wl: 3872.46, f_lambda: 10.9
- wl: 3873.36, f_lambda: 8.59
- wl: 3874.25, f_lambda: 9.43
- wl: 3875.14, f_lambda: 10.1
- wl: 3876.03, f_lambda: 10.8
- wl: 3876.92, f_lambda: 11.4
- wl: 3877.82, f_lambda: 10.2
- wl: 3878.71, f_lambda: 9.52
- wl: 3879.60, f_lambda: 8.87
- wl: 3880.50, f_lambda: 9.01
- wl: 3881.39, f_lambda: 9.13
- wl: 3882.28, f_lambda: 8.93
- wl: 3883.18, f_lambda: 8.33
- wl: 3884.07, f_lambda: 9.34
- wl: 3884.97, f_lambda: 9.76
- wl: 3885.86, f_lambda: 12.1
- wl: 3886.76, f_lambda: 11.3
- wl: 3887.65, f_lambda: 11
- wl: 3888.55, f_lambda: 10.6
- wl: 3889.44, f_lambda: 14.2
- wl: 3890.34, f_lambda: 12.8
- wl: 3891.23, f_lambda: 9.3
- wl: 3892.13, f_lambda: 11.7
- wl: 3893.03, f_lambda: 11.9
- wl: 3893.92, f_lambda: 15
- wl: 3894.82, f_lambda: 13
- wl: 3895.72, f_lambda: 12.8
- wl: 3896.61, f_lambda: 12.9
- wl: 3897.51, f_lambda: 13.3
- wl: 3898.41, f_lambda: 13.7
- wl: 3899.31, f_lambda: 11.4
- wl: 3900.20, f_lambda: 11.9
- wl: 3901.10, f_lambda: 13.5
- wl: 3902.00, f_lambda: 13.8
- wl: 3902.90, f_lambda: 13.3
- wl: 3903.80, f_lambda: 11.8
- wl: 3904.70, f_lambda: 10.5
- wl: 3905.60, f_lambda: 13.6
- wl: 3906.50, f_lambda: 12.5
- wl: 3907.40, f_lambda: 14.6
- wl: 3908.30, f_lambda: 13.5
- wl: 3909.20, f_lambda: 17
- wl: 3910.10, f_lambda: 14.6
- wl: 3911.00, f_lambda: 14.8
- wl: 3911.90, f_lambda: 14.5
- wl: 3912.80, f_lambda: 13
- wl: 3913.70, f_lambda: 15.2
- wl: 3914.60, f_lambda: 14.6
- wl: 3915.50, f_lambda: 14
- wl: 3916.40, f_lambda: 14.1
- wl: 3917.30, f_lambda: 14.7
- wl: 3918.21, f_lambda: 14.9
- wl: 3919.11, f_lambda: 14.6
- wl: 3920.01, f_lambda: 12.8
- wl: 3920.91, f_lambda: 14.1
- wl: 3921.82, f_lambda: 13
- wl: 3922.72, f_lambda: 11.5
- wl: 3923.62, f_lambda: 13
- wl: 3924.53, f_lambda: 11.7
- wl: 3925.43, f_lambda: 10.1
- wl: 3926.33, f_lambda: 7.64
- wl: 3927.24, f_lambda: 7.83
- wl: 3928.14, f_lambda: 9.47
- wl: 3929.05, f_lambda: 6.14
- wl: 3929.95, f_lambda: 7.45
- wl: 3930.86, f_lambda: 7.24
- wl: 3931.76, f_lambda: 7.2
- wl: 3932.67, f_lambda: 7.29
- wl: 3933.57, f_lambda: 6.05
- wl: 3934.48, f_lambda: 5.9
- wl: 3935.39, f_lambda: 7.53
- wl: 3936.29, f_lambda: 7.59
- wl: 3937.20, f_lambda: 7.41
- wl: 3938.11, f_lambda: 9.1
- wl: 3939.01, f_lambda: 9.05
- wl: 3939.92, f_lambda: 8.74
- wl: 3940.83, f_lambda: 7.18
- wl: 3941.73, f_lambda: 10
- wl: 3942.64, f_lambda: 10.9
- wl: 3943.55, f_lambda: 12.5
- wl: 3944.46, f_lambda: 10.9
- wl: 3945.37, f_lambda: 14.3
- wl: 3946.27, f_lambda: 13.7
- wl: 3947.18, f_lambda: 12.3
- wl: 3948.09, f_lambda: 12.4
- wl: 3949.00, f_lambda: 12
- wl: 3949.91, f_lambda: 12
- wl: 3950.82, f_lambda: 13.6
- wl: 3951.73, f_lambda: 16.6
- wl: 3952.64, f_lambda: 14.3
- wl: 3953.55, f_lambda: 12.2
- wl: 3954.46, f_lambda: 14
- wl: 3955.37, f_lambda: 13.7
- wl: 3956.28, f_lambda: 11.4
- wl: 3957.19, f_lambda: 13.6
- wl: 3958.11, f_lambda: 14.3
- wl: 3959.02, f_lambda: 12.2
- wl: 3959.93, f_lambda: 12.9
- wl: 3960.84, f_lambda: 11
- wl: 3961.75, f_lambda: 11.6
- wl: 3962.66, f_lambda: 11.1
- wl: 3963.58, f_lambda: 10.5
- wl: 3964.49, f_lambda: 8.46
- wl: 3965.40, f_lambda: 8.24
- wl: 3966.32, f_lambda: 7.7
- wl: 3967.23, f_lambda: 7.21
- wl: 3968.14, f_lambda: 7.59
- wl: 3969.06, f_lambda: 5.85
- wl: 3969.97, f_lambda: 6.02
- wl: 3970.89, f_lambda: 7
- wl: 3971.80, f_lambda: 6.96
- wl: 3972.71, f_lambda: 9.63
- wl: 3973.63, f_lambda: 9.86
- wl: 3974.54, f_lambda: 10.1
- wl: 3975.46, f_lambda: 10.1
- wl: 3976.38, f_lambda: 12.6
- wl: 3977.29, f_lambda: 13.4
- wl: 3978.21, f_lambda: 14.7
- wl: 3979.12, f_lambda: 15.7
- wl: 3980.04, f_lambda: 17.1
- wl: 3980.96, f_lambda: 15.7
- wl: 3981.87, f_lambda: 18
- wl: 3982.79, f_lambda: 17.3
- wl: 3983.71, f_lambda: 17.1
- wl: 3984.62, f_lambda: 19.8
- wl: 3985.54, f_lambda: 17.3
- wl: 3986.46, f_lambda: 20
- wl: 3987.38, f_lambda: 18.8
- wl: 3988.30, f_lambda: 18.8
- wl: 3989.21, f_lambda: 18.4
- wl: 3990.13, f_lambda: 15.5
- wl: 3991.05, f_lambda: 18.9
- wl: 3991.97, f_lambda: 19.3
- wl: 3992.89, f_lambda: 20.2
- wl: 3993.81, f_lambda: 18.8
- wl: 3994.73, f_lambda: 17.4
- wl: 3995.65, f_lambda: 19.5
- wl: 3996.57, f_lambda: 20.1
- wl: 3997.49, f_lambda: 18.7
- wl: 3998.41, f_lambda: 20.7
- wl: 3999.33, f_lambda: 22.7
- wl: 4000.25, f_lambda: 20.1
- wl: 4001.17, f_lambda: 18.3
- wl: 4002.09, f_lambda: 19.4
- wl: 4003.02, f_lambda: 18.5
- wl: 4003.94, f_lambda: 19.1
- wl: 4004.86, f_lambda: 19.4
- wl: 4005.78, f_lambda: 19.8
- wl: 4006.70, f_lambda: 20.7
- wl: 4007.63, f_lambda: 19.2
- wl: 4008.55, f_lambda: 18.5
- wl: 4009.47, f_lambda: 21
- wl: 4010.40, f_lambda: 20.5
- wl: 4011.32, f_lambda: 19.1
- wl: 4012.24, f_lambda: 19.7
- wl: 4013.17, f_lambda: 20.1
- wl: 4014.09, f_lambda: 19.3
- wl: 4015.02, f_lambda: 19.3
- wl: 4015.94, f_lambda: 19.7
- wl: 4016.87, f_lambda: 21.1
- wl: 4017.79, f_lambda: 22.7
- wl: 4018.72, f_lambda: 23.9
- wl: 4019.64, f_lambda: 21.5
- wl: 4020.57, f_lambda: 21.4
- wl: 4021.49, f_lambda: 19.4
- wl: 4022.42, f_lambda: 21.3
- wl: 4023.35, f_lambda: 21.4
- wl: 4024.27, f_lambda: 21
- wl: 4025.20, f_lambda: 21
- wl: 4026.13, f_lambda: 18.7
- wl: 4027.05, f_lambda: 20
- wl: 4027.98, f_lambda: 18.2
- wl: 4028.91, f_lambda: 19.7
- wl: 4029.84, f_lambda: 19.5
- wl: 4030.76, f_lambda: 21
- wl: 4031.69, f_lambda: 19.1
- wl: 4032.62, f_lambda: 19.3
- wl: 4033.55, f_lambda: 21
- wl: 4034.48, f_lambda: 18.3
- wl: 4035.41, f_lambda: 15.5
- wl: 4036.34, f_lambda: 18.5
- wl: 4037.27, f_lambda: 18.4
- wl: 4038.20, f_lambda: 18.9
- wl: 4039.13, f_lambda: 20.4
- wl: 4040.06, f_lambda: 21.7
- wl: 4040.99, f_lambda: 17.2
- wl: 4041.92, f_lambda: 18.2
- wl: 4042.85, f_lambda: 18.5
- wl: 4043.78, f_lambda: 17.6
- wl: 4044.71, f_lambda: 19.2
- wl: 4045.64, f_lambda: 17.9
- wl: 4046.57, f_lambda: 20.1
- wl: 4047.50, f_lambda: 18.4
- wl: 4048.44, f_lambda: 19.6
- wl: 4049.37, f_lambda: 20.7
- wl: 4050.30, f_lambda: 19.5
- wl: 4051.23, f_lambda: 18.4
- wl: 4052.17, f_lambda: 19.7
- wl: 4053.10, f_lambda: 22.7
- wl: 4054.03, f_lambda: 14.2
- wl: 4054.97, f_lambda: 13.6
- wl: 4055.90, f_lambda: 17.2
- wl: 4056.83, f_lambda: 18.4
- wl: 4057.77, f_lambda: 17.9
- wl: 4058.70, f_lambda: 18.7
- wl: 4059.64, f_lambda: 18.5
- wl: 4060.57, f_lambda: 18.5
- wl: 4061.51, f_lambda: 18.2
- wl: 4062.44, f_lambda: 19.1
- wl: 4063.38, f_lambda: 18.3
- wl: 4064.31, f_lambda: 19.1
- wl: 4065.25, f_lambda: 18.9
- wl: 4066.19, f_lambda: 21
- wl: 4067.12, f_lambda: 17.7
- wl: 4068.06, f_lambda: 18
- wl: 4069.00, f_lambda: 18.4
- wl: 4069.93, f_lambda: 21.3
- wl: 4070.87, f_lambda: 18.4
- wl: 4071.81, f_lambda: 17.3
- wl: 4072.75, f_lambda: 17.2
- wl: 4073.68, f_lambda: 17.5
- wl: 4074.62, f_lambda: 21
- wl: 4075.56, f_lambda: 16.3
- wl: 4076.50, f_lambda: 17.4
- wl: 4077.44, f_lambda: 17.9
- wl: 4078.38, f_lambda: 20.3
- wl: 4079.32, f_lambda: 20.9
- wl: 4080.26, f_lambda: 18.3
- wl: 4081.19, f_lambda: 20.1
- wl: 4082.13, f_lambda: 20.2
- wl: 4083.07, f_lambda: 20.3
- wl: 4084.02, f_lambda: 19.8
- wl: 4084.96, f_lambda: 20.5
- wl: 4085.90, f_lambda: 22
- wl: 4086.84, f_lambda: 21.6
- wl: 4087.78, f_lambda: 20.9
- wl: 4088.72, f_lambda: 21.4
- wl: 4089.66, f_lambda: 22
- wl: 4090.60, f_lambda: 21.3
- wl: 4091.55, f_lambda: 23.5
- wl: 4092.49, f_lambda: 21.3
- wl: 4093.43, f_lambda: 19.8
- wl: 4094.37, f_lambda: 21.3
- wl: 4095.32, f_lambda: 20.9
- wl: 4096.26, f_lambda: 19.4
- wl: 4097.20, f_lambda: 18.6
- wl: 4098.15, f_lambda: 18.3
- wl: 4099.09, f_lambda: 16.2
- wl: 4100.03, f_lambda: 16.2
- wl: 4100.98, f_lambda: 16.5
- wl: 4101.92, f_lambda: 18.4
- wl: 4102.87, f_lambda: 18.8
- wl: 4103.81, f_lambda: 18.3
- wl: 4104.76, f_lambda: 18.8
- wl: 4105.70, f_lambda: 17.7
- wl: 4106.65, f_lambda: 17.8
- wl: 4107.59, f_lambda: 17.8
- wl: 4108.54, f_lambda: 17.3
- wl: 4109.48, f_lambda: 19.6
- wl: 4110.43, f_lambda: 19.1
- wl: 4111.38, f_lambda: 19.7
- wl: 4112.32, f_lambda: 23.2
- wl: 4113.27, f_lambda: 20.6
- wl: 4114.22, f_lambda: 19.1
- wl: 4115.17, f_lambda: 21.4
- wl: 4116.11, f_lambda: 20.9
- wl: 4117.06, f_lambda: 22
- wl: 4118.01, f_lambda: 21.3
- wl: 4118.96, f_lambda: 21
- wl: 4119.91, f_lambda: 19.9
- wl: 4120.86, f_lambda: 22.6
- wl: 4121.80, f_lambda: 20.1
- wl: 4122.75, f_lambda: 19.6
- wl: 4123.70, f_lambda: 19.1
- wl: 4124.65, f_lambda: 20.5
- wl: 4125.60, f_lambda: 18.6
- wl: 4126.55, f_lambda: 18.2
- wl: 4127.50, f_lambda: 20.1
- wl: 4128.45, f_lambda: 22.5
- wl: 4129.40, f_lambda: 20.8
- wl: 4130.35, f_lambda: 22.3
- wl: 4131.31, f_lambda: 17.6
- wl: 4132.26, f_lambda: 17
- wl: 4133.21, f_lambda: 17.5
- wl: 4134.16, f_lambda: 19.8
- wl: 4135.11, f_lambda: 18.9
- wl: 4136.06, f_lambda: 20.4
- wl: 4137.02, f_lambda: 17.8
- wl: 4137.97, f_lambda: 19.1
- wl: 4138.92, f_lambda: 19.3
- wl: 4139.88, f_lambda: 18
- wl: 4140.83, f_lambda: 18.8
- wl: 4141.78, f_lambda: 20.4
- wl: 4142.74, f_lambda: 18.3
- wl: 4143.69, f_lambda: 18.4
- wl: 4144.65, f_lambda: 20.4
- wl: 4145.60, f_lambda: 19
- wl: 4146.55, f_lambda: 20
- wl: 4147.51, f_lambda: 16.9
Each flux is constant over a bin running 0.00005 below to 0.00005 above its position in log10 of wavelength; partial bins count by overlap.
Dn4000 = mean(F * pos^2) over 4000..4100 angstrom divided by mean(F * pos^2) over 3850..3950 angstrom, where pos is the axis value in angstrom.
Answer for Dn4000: 1.9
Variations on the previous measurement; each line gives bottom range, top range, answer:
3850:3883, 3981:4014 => 2.03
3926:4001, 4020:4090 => 1.58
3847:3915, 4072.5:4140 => 1.94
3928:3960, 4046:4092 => 1.92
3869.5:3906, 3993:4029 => 1.89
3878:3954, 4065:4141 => 1.86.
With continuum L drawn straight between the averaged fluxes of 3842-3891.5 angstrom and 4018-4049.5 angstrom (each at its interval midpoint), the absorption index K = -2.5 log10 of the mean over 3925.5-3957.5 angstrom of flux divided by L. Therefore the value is 0.38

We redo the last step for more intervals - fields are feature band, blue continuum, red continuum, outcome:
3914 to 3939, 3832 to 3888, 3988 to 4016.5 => 0.336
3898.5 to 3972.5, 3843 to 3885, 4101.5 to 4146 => 0.116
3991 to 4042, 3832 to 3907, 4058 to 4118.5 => -0.204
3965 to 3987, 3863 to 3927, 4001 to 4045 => 0.349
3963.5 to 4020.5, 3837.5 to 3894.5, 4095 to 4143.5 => -0.121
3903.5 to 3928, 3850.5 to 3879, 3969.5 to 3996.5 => -0.058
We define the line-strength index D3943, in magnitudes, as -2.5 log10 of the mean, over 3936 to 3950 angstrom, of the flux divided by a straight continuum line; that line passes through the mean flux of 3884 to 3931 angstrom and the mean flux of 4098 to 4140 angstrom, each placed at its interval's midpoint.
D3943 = 0.26 mag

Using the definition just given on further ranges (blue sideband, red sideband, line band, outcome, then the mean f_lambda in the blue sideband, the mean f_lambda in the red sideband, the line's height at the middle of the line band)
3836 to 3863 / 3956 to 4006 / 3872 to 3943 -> 0.041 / 9.23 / 14.8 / 11.7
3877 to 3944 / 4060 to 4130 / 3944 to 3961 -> 0.008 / 11.3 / 19.6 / 13.2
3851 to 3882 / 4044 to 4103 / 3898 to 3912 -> -0.142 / 10.1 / 19.1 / 11.8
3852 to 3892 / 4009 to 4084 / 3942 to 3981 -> 0.271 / 10.2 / 19.2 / 14.8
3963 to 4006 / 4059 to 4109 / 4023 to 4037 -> -0.145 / 15.2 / 19.2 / 17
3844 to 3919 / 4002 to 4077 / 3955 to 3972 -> 0.483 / 11.5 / 19.2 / 15.5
